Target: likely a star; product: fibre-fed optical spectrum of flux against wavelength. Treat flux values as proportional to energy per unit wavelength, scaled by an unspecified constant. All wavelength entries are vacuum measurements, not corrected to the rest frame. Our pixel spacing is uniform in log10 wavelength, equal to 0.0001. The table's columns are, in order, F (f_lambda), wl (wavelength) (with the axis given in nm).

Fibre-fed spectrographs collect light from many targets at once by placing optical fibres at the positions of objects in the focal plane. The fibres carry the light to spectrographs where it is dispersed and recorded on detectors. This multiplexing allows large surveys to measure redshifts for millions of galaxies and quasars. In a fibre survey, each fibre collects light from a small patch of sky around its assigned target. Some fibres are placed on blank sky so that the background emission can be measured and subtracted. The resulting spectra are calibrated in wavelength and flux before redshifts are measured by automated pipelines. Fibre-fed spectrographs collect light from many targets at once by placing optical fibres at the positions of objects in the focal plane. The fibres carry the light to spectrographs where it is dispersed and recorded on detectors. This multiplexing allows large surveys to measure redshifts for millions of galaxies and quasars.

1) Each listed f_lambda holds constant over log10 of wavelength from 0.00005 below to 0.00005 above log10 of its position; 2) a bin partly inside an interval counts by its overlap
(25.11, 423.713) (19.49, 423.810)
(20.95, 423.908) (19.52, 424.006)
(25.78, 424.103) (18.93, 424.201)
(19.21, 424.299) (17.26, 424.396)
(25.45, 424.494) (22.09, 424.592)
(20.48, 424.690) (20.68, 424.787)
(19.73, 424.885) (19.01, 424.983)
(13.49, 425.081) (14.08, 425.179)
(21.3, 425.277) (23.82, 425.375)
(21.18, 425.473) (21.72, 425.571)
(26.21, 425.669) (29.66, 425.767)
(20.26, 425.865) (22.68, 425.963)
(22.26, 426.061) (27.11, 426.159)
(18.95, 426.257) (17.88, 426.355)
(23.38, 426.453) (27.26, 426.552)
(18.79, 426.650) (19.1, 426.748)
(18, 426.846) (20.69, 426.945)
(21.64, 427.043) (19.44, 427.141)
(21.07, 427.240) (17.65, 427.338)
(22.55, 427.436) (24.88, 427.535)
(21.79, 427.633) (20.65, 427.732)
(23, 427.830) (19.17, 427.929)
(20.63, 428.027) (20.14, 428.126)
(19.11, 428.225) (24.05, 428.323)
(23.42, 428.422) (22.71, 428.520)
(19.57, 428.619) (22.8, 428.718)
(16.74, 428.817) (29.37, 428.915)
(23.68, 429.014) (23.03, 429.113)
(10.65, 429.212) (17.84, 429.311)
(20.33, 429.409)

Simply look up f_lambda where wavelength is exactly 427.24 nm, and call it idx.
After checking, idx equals 21.07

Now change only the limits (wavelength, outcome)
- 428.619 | 19.57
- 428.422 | 23.42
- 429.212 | 10.65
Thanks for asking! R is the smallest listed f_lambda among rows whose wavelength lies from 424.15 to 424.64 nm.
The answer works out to 17.26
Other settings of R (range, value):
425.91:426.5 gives 17.88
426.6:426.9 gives 18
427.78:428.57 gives 19.11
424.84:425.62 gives 13.49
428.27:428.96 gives 16.74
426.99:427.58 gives 17.65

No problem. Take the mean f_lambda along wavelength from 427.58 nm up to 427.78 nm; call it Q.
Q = 21.3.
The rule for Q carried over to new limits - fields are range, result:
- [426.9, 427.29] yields 20.7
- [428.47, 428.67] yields 21.2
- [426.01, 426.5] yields 21.9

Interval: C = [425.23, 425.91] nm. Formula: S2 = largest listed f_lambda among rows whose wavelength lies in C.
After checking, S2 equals 29.66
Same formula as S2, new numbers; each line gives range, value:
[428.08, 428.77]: 24.05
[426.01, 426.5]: 27.11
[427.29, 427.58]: 24.88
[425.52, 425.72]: 26.21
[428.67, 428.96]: 29.37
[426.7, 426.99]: 20.69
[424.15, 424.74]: 25.45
